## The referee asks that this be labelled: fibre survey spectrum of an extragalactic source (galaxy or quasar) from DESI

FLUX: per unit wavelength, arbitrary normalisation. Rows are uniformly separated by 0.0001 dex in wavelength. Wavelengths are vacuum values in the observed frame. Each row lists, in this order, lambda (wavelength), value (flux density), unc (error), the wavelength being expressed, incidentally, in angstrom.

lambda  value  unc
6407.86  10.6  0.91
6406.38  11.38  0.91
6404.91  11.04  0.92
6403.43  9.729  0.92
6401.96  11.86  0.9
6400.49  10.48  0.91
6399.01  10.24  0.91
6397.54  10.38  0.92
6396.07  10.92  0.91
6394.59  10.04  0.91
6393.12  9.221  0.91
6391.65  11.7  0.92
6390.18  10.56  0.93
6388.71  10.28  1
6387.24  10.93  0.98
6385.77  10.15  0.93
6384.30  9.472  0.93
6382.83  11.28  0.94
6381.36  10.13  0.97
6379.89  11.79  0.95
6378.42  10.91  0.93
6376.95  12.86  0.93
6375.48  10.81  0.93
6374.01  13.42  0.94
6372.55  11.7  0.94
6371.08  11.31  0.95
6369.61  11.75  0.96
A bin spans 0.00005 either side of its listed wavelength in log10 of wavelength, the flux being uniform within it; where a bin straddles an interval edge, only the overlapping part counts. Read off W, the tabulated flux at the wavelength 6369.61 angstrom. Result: 11.75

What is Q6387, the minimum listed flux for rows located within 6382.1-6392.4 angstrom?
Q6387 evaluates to 9.472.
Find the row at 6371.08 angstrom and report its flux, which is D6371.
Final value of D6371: 11.31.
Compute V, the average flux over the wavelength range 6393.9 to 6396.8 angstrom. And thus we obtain 10.5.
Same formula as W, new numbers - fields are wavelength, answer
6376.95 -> 12.86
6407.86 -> 10.6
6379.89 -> 11.79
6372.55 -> 11.7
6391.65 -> 11.7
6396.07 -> 10.92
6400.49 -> 10.48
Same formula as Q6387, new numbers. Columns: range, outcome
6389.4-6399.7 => 9.221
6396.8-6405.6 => 9.729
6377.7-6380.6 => 10.91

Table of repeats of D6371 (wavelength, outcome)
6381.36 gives 10.13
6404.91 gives 11.04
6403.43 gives 9.729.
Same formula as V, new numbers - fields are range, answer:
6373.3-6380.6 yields 11.9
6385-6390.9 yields 10.5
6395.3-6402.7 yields 10.8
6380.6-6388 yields 10.4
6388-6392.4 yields 10.9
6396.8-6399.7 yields 10.3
